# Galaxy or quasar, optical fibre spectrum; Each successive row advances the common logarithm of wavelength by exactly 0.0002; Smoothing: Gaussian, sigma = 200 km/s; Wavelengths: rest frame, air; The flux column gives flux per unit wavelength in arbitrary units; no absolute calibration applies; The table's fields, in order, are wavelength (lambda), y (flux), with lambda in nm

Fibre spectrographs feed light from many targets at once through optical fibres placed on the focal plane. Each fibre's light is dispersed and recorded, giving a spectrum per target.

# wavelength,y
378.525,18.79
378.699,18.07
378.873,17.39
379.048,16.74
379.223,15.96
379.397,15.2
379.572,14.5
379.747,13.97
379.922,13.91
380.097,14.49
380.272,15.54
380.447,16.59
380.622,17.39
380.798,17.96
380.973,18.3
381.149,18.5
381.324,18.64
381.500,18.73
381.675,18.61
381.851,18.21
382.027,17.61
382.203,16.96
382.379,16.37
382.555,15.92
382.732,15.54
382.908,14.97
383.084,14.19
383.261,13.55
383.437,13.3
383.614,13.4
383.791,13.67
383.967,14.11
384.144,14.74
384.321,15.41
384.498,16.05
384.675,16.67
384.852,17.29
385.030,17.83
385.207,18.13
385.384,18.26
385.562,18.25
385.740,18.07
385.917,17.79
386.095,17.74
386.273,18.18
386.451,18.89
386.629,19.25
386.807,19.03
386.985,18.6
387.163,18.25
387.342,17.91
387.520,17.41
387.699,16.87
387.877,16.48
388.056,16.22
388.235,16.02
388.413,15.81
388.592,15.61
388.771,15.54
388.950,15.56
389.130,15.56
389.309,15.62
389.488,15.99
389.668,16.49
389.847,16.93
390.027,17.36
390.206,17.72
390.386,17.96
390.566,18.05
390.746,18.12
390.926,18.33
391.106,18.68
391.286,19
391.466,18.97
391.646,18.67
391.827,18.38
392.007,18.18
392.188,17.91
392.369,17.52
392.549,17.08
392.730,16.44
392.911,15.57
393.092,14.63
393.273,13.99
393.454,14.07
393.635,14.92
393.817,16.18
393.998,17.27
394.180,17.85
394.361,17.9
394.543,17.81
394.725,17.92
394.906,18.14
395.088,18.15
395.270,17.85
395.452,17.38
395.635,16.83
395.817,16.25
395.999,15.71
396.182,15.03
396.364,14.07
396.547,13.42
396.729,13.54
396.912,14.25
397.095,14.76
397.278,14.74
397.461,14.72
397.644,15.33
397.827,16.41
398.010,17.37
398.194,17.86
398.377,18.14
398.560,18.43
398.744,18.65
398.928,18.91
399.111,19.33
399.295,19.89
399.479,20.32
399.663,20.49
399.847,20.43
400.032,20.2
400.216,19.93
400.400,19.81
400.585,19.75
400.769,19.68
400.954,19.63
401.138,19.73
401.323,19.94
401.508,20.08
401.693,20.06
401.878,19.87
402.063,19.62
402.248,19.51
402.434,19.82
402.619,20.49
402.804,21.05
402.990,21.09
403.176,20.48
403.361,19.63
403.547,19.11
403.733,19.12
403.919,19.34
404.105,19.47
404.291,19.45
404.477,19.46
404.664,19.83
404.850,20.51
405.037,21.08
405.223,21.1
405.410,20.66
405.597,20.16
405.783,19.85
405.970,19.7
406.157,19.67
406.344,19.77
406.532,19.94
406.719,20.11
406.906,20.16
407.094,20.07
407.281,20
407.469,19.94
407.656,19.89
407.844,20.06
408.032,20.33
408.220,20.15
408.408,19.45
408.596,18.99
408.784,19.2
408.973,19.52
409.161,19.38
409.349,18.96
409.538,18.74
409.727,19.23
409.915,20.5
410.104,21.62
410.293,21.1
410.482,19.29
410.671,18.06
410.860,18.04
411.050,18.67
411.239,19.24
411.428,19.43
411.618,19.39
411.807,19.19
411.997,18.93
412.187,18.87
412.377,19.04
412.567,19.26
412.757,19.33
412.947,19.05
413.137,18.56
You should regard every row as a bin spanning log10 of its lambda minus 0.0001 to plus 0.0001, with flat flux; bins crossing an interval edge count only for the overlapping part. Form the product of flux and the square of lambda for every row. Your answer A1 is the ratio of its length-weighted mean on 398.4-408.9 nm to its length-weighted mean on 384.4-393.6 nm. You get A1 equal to 1.2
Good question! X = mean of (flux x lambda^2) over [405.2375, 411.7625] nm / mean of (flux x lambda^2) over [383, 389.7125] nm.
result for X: 1.3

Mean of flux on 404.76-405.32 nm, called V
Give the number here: 20.9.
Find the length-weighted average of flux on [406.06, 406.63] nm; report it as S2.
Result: 19.8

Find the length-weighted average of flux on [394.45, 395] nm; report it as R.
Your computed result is 18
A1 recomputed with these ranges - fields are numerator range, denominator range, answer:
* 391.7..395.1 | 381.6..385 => 1.13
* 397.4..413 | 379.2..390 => 1.31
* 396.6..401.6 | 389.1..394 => 1.11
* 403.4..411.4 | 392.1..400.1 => 1.23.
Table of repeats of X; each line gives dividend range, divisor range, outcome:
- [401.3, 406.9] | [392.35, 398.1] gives 1.31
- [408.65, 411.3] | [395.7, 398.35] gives 1.35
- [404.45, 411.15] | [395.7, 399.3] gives 1.28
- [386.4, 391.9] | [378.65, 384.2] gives 1.13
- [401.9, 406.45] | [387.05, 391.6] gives 1.26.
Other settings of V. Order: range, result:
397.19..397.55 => 14.7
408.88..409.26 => 19.5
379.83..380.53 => 15.1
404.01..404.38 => 19.5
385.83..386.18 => 17.8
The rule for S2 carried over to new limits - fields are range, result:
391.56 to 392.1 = 18.4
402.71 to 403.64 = 20.3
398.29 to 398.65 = 18.3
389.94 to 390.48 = 17.7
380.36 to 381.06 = 17.6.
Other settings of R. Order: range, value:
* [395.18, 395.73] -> 17.3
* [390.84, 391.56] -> 18.8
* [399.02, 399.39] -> 19.6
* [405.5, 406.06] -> 19.9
